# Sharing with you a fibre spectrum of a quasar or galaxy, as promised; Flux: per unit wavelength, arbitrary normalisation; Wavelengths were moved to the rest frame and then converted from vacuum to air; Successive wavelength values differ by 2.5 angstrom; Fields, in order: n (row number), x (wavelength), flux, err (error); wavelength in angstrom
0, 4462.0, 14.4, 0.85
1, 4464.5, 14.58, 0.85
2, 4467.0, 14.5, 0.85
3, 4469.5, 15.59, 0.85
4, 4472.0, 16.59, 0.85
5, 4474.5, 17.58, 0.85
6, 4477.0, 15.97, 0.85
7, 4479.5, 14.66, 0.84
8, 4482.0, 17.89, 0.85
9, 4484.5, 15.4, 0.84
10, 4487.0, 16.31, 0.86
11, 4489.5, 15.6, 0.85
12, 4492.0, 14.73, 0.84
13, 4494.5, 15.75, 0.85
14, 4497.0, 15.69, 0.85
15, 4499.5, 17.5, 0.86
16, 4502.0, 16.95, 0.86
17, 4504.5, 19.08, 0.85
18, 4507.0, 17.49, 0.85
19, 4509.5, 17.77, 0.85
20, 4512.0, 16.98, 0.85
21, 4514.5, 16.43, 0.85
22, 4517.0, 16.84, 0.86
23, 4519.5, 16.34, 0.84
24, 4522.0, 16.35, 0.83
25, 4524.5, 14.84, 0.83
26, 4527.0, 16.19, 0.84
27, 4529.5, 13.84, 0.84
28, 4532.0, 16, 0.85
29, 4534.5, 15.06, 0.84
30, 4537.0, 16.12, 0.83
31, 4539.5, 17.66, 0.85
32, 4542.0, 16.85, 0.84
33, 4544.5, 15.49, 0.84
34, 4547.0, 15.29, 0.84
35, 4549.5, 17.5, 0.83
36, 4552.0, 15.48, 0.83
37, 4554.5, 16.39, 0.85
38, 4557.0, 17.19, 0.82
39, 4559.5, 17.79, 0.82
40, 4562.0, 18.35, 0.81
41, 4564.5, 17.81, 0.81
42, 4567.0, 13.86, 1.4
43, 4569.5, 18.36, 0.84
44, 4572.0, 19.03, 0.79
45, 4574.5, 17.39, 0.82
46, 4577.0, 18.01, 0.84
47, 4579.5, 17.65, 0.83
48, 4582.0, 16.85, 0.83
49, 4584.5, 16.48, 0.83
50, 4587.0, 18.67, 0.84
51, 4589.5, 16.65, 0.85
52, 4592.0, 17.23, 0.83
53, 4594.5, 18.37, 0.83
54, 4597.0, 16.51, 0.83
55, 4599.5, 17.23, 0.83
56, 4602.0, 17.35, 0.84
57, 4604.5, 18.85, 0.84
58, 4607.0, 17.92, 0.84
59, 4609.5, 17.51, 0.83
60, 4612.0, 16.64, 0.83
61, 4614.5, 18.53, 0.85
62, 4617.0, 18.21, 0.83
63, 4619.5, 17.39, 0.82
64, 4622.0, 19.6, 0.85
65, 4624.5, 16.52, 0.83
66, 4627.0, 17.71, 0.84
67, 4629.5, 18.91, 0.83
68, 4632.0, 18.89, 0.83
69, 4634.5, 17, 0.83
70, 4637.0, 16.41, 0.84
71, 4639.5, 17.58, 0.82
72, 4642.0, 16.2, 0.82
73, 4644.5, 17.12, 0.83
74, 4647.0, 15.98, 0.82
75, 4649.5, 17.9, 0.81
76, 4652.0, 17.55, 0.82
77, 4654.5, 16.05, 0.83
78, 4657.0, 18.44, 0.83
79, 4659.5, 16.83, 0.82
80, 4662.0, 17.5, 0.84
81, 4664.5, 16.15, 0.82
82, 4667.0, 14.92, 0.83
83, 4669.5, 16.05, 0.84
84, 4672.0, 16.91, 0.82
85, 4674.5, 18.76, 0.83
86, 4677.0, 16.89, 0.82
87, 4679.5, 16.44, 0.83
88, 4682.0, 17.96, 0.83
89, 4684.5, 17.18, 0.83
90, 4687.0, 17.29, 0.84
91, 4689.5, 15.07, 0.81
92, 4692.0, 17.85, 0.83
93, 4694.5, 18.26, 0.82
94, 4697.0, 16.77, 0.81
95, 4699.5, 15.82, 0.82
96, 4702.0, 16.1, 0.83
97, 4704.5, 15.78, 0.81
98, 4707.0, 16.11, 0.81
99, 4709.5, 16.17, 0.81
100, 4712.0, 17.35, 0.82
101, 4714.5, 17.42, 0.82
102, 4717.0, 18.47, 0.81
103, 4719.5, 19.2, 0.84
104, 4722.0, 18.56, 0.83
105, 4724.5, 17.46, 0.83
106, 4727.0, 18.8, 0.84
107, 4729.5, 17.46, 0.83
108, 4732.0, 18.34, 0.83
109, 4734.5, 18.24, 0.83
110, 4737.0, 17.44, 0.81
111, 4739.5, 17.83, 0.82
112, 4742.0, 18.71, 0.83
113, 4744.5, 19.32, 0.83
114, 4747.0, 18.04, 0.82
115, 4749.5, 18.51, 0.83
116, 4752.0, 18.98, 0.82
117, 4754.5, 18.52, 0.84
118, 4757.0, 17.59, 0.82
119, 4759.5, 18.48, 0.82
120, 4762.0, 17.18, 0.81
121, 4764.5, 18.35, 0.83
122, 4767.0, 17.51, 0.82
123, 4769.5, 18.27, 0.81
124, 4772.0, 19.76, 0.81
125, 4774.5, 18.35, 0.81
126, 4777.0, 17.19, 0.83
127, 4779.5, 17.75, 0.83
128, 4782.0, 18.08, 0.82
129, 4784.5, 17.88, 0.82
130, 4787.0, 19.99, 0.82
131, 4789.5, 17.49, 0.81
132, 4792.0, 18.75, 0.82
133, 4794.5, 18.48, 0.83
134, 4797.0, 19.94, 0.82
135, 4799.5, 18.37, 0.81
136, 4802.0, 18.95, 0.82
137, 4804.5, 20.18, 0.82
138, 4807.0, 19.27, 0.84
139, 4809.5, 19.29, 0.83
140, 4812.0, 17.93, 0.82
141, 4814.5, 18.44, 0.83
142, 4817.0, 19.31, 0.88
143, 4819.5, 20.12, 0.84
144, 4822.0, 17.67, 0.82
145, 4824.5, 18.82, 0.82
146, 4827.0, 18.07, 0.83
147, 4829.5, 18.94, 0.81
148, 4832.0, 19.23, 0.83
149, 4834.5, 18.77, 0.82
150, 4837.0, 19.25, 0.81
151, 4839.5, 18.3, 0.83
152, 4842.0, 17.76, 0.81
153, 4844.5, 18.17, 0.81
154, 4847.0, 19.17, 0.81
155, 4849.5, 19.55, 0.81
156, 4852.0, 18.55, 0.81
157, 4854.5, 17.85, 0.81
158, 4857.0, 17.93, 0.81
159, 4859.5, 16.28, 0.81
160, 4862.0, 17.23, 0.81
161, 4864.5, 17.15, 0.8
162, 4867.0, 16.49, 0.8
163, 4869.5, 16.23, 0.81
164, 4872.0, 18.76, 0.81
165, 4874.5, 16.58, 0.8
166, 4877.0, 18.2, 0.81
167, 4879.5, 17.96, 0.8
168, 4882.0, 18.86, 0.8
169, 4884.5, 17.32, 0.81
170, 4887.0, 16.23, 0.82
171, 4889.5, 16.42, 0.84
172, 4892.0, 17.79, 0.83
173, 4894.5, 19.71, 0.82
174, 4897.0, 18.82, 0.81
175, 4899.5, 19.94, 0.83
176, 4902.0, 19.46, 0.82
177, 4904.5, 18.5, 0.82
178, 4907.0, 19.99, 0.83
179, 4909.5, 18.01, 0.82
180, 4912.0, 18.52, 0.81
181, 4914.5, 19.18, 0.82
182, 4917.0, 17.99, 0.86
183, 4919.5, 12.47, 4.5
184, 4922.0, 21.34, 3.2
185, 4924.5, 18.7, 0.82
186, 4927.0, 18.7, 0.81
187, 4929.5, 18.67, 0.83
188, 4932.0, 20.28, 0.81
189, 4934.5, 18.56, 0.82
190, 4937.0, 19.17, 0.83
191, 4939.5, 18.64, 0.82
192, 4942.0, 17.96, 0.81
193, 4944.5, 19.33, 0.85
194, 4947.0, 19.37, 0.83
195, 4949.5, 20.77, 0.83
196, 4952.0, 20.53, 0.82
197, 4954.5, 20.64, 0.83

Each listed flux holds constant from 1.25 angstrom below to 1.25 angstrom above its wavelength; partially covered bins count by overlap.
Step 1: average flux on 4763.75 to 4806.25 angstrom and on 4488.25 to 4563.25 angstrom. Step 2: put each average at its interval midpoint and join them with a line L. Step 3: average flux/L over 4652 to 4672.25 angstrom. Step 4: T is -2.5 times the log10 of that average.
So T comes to 0.06 mag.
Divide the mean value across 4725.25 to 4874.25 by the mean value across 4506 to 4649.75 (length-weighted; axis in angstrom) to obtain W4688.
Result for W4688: 1.07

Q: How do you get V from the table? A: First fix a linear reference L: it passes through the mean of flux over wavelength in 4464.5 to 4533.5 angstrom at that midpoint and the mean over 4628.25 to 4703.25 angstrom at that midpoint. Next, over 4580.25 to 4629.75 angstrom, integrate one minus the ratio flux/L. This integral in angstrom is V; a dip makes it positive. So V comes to -2.66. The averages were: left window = 16.2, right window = 17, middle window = 17.6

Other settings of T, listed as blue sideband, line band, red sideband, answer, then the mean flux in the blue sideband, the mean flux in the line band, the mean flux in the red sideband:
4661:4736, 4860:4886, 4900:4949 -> 0.06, 17.2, 17.4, 18.7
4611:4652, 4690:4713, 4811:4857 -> 0.08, 17.5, 16.6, 18.6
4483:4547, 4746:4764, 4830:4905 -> -0.04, 16.3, 18.2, 18.1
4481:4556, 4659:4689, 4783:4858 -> 0.04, 16.3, 16.9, 18.7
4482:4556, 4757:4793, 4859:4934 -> -0.04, 16.3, 18.2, 18.1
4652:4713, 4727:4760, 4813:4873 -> -0.06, 16.8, 18.3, 18.2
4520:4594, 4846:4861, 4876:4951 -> 0.00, 16.7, 18.2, 18.6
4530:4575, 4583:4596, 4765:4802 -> -0.03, 16.7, 17.4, 18.4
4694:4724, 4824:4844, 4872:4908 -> -0.04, 17.1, 18.6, 18.3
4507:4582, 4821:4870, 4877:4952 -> 0.01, 16.7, 18.1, 18.6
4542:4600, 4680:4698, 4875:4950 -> 0.03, 17.1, 17.2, 18.5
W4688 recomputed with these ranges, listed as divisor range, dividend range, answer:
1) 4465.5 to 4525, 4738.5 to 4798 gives 1.12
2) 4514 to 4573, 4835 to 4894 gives 1.08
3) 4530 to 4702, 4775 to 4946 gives 1.07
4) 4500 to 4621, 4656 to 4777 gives 1.03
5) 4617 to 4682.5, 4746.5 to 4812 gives 1.07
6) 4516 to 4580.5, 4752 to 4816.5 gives 1.11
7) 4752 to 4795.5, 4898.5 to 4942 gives 1.02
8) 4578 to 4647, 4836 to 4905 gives 1.03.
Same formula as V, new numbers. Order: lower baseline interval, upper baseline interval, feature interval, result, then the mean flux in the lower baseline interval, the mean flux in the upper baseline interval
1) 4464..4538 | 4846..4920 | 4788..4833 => -3.15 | 16.2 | 18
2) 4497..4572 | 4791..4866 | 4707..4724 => 0.12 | 16.6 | 18.6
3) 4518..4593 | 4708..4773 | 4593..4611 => -0.64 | 16.7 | 18.1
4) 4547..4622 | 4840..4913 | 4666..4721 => 2.17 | 17.4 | 18.1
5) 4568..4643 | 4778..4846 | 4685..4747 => 2.44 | 17.6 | 18.7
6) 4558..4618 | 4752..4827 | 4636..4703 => 3.95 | 17.5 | 18.5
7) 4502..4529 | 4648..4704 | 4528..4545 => 0.91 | 16.8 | 16.9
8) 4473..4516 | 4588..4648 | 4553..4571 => -0.02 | 16.6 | 17.5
